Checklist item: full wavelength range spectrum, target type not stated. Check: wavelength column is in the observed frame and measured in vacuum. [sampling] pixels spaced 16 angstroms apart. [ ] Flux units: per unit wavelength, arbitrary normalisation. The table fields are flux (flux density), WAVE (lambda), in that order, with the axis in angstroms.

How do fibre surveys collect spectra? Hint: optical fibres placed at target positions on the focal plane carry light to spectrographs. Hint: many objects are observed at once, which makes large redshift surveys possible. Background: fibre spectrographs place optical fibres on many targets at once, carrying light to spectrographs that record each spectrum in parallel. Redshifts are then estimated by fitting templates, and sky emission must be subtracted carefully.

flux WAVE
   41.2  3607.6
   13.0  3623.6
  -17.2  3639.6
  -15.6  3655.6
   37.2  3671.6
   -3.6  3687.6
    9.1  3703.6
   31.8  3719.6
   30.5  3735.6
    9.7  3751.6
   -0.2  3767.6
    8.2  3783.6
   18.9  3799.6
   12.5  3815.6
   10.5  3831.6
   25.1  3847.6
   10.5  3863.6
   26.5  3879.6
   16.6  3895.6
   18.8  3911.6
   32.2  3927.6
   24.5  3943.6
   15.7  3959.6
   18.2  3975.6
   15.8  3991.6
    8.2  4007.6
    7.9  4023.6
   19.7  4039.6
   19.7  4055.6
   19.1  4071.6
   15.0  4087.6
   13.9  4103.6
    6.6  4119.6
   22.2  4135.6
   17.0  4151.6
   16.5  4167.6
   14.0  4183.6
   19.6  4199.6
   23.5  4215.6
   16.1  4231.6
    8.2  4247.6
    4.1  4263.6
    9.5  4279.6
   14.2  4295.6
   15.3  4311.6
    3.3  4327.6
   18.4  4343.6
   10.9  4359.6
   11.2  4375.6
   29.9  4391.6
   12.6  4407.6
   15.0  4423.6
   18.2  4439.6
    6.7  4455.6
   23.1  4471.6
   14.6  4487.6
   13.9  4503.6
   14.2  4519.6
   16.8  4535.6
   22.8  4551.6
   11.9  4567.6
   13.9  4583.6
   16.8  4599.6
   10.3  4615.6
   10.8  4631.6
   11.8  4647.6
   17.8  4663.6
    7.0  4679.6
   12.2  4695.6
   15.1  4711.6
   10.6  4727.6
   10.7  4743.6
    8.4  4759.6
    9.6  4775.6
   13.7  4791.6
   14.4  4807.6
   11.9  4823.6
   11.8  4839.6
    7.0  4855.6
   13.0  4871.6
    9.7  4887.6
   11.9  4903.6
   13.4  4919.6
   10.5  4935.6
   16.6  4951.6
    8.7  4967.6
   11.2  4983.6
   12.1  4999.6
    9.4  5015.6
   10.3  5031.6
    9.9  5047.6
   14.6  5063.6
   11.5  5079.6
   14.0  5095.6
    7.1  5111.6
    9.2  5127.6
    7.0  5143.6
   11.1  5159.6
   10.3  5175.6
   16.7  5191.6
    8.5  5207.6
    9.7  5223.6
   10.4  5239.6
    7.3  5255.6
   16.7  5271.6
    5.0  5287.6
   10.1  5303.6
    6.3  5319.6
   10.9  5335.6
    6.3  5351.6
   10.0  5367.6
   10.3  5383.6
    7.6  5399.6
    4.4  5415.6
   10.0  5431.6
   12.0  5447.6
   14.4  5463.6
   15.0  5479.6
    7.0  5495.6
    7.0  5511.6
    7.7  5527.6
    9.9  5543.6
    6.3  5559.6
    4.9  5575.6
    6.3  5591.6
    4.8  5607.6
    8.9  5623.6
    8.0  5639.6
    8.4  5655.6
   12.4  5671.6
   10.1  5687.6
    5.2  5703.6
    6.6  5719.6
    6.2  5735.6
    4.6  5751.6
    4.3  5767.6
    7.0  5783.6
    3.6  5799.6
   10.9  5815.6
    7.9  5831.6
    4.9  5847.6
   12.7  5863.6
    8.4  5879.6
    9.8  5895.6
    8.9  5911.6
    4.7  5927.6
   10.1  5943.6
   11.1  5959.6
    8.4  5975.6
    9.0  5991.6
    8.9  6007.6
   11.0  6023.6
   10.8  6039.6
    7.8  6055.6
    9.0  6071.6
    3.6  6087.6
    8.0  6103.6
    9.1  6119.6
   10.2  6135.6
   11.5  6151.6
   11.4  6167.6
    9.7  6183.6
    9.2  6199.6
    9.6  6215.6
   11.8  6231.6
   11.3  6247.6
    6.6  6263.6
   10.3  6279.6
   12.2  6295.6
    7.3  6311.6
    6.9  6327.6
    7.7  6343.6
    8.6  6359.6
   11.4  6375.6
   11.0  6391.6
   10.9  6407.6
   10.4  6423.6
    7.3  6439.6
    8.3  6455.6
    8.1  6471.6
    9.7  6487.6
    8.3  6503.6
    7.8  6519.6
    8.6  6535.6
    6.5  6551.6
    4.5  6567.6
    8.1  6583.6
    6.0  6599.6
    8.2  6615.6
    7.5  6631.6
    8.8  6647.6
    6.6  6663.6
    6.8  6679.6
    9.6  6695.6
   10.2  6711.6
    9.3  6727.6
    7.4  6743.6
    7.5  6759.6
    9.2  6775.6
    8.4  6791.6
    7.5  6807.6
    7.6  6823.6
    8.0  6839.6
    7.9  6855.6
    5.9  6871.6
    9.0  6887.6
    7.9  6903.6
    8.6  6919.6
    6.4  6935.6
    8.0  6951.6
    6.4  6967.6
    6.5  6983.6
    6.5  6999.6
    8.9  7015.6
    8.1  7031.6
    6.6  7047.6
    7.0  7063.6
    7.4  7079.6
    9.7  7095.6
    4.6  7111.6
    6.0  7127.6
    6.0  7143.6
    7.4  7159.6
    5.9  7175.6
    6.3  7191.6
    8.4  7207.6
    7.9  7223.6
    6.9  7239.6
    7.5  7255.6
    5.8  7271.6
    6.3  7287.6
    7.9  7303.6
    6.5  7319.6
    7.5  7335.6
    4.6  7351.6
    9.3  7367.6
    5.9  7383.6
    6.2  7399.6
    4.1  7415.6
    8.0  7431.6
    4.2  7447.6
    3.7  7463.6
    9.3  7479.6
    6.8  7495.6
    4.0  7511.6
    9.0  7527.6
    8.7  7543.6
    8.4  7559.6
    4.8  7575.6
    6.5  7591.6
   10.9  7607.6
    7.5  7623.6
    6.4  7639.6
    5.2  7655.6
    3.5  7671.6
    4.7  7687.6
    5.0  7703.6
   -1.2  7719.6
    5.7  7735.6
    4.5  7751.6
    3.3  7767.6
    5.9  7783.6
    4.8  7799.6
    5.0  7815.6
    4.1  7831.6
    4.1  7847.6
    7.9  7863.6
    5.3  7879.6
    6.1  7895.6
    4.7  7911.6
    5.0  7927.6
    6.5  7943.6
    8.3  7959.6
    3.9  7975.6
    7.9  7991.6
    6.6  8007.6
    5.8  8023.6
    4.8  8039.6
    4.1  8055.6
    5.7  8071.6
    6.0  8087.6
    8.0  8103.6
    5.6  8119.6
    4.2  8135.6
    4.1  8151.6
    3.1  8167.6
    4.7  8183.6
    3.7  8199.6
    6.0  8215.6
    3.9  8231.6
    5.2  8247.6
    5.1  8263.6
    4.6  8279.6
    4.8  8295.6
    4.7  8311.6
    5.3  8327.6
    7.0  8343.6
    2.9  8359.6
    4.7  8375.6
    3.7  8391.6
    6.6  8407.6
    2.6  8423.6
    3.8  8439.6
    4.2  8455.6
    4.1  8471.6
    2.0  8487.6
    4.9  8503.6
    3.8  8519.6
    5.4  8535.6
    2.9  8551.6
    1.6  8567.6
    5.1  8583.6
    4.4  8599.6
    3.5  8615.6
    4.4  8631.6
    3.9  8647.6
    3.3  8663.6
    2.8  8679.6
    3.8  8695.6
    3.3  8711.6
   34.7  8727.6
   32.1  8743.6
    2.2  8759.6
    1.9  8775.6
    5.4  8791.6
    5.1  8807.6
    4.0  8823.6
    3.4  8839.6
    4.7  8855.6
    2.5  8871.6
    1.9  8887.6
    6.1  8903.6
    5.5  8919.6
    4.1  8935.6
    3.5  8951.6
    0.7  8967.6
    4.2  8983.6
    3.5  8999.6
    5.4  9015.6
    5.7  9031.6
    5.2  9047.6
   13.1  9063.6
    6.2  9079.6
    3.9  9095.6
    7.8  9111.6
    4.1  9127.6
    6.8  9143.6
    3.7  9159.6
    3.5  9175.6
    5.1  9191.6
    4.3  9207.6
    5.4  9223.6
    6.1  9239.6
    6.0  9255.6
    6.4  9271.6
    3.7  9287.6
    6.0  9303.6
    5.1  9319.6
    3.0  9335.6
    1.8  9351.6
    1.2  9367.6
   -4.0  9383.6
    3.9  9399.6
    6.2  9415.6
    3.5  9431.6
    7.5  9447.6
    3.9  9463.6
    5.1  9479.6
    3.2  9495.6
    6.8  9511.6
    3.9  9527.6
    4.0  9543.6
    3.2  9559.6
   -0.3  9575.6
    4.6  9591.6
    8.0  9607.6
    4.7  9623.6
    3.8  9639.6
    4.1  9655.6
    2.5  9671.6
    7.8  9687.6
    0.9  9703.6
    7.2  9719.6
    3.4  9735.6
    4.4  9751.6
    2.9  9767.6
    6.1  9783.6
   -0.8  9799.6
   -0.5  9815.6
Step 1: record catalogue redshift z 1.34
